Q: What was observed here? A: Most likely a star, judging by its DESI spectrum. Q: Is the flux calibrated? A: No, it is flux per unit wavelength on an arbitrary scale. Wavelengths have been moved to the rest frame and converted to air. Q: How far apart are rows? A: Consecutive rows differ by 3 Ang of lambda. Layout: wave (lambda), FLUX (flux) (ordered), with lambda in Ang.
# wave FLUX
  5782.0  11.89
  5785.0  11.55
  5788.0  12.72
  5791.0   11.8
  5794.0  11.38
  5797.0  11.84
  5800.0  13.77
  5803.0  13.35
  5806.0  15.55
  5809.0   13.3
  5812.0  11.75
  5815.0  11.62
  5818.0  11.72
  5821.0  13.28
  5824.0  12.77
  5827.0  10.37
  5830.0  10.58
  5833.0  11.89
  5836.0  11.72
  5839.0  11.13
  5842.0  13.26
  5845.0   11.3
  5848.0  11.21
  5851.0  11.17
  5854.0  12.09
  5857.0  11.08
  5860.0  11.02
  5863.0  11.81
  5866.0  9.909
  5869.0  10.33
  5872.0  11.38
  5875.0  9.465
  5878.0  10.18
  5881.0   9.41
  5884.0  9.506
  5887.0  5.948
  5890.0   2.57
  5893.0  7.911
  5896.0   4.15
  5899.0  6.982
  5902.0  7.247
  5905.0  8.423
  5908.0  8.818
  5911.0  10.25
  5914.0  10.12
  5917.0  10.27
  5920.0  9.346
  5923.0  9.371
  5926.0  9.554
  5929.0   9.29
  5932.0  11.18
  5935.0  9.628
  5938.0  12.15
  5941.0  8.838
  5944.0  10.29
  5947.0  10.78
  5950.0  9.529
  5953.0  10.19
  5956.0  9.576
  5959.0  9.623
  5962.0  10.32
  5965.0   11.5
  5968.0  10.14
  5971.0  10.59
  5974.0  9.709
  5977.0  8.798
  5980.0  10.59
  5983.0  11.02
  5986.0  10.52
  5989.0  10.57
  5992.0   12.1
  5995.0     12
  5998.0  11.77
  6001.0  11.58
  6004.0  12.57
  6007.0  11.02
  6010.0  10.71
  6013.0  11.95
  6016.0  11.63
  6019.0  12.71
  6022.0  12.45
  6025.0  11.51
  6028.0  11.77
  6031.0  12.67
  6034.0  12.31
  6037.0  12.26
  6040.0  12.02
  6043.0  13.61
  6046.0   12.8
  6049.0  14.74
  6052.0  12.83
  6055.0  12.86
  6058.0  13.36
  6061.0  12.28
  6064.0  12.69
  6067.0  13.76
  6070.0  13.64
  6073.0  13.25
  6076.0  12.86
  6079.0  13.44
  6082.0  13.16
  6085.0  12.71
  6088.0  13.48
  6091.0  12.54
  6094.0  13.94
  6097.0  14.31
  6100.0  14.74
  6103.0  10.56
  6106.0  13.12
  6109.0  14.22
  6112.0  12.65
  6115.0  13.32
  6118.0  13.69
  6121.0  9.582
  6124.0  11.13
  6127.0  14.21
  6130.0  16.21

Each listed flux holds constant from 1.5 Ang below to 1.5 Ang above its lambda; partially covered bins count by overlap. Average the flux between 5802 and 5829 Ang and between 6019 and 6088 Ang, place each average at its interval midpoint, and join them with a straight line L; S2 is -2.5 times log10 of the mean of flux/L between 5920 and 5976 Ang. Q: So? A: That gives 0.253 mag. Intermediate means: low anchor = 12.6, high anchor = 12.9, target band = 10.1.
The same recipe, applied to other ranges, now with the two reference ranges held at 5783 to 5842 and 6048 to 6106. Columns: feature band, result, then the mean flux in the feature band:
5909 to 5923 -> 0.26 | 9.89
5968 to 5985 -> 0.25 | 10.2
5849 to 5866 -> 0.10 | 11.3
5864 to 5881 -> 0.21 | 10.2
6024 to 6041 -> 0.08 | 12.1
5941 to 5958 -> 0.27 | 9.95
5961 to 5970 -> 0.20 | 10.7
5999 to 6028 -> 0.10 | 11.8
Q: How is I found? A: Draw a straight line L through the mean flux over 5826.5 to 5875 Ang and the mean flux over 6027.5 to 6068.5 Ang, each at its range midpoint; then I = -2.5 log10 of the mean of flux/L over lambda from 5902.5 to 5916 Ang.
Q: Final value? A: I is 0.25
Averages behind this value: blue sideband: 11.2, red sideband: 12.9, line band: 9.28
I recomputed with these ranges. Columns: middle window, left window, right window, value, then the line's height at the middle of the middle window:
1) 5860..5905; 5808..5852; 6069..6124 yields 0.38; 12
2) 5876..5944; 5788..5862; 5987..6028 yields 0.34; 11.9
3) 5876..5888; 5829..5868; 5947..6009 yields 0.25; 11.2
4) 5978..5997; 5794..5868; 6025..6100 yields 0.15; 12.7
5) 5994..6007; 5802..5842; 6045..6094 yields 0.09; 12.9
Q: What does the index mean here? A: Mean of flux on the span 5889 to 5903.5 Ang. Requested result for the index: 5.88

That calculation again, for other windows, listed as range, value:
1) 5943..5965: 10.1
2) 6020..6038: 12.2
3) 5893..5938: 8.98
